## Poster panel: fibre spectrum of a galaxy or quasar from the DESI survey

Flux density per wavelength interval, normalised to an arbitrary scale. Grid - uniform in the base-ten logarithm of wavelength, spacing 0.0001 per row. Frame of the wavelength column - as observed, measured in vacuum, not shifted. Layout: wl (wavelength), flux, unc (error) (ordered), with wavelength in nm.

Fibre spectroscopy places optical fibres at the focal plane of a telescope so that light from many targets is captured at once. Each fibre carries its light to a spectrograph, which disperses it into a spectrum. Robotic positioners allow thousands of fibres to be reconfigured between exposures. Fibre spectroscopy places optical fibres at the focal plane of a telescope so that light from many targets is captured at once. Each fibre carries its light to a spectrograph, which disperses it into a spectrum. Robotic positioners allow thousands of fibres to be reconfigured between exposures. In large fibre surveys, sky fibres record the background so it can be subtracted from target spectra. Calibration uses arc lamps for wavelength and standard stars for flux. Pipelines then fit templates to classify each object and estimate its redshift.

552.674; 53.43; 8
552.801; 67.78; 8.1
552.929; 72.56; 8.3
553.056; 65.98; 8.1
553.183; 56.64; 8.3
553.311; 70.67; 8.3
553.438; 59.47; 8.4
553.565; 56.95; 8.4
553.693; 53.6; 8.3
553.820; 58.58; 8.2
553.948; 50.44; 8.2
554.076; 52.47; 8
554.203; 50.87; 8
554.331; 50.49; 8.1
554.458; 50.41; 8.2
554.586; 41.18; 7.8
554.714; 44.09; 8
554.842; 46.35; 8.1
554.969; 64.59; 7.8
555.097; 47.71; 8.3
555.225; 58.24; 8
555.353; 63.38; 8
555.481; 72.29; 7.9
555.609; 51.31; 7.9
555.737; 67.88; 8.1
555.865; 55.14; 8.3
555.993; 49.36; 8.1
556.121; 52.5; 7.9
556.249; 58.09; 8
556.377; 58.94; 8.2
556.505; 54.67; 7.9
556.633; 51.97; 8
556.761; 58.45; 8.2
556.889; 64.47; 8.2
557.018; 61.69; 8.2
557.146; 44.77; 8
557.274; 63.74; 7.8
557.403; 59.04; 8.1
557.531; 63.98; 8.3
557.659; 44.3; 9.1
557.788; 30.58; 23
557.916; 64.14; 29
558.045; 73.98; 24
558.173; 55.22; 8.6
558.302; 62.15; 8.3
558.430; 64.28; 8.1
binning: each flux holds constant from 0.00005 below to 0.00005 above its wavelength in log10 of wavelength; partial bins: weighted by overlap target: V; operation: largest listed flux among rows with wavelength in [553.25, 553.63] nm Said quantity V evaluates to 70.67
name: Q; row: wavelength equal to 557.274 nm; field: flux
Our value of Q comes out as 63.74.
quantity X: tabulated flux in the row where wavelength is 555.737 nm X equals 67.88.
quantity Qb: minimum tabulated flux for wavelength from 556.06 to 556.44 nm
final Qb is 52.5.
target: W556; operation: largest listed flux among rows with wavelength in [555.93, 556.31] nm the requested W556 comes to 58.09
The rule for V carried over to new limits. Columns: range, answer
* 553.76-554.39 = 58.58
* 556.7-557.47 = 64.47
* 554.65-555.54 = 72.29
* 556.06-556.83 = 58.94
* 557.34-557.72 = 63.98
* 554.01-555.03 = 64.59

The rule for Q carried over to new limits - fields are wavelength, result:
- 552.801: 67.78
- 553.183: 56.64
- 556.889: 64.47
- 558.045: 73.98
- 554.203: 50.87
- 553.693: 53.6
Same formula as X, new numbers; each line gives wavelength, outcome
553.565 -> 56.95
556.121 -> 52.5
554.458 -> 50.41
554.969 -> 64.59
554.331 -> 50.49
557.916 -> 64.14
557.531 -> 63.98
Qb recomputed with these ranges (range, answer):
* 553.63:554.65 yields 41.18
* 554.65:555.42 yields 44.09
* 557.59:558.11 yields 30.58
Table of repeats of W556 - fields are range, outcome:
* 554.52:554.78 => 44.09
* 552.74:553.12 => 72.56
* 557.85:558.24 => 73.98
